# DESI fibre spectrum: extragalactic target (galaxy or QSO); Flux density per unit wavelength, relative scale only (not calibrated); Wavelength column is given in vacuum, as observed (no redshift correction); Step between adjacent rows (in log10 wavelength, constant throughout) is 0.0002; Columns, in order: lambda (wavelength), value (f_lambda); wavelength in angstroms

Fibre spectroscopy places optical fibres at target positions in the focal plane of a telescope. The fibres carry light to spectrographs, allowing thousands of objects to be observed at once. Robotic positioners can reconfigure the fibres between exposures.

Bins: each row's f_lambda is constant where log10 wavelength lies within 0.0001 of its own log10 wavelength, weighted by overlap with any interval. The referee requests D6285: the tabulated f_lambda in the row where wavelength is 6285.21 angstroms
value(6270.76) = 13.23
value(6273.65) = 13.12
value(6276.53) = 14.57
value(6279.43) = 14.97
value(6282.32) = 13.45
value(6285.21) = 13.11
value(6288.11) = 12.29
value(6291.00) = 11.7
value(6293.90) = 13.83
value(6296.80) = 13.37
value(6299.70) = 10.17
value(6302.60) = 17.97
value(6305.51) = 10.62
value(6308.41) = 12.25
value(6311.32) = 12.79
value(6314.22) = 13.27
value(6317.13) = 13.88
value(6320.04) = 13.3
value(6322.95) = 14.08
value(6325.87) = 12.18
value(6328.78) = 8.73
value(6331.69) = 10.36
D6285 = 13.11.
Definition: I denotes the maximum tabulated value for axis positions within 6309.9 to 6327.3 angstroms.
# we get 14.08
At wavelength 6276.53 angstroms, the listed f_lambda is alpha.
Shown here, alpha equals 14.57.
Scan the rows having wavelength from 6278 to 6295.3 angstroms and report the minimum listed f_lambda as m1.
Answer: 11.7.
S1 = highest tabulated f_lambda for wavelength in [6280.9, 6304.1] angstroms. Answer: 17.97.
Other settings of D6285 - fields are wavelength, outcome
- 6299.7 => 10.17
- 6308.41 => 12.25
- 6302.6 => 17.97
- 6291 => 11.7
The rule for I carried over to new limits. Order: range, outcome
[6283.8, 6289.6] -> 13.11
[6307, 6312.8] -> 12.79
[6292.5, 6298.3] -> 13.83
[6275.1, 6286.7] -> 14.97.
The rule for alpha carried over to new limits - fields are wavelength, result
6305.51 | 10.62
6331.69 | 10.36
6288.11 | 12.29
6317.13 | 13.88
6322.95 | 14.08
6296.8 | 13.37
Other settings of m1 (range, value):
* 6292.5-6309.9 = 10.17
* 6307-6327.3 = 12.18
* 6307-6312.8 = 12.25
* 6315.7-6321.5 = 13.3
